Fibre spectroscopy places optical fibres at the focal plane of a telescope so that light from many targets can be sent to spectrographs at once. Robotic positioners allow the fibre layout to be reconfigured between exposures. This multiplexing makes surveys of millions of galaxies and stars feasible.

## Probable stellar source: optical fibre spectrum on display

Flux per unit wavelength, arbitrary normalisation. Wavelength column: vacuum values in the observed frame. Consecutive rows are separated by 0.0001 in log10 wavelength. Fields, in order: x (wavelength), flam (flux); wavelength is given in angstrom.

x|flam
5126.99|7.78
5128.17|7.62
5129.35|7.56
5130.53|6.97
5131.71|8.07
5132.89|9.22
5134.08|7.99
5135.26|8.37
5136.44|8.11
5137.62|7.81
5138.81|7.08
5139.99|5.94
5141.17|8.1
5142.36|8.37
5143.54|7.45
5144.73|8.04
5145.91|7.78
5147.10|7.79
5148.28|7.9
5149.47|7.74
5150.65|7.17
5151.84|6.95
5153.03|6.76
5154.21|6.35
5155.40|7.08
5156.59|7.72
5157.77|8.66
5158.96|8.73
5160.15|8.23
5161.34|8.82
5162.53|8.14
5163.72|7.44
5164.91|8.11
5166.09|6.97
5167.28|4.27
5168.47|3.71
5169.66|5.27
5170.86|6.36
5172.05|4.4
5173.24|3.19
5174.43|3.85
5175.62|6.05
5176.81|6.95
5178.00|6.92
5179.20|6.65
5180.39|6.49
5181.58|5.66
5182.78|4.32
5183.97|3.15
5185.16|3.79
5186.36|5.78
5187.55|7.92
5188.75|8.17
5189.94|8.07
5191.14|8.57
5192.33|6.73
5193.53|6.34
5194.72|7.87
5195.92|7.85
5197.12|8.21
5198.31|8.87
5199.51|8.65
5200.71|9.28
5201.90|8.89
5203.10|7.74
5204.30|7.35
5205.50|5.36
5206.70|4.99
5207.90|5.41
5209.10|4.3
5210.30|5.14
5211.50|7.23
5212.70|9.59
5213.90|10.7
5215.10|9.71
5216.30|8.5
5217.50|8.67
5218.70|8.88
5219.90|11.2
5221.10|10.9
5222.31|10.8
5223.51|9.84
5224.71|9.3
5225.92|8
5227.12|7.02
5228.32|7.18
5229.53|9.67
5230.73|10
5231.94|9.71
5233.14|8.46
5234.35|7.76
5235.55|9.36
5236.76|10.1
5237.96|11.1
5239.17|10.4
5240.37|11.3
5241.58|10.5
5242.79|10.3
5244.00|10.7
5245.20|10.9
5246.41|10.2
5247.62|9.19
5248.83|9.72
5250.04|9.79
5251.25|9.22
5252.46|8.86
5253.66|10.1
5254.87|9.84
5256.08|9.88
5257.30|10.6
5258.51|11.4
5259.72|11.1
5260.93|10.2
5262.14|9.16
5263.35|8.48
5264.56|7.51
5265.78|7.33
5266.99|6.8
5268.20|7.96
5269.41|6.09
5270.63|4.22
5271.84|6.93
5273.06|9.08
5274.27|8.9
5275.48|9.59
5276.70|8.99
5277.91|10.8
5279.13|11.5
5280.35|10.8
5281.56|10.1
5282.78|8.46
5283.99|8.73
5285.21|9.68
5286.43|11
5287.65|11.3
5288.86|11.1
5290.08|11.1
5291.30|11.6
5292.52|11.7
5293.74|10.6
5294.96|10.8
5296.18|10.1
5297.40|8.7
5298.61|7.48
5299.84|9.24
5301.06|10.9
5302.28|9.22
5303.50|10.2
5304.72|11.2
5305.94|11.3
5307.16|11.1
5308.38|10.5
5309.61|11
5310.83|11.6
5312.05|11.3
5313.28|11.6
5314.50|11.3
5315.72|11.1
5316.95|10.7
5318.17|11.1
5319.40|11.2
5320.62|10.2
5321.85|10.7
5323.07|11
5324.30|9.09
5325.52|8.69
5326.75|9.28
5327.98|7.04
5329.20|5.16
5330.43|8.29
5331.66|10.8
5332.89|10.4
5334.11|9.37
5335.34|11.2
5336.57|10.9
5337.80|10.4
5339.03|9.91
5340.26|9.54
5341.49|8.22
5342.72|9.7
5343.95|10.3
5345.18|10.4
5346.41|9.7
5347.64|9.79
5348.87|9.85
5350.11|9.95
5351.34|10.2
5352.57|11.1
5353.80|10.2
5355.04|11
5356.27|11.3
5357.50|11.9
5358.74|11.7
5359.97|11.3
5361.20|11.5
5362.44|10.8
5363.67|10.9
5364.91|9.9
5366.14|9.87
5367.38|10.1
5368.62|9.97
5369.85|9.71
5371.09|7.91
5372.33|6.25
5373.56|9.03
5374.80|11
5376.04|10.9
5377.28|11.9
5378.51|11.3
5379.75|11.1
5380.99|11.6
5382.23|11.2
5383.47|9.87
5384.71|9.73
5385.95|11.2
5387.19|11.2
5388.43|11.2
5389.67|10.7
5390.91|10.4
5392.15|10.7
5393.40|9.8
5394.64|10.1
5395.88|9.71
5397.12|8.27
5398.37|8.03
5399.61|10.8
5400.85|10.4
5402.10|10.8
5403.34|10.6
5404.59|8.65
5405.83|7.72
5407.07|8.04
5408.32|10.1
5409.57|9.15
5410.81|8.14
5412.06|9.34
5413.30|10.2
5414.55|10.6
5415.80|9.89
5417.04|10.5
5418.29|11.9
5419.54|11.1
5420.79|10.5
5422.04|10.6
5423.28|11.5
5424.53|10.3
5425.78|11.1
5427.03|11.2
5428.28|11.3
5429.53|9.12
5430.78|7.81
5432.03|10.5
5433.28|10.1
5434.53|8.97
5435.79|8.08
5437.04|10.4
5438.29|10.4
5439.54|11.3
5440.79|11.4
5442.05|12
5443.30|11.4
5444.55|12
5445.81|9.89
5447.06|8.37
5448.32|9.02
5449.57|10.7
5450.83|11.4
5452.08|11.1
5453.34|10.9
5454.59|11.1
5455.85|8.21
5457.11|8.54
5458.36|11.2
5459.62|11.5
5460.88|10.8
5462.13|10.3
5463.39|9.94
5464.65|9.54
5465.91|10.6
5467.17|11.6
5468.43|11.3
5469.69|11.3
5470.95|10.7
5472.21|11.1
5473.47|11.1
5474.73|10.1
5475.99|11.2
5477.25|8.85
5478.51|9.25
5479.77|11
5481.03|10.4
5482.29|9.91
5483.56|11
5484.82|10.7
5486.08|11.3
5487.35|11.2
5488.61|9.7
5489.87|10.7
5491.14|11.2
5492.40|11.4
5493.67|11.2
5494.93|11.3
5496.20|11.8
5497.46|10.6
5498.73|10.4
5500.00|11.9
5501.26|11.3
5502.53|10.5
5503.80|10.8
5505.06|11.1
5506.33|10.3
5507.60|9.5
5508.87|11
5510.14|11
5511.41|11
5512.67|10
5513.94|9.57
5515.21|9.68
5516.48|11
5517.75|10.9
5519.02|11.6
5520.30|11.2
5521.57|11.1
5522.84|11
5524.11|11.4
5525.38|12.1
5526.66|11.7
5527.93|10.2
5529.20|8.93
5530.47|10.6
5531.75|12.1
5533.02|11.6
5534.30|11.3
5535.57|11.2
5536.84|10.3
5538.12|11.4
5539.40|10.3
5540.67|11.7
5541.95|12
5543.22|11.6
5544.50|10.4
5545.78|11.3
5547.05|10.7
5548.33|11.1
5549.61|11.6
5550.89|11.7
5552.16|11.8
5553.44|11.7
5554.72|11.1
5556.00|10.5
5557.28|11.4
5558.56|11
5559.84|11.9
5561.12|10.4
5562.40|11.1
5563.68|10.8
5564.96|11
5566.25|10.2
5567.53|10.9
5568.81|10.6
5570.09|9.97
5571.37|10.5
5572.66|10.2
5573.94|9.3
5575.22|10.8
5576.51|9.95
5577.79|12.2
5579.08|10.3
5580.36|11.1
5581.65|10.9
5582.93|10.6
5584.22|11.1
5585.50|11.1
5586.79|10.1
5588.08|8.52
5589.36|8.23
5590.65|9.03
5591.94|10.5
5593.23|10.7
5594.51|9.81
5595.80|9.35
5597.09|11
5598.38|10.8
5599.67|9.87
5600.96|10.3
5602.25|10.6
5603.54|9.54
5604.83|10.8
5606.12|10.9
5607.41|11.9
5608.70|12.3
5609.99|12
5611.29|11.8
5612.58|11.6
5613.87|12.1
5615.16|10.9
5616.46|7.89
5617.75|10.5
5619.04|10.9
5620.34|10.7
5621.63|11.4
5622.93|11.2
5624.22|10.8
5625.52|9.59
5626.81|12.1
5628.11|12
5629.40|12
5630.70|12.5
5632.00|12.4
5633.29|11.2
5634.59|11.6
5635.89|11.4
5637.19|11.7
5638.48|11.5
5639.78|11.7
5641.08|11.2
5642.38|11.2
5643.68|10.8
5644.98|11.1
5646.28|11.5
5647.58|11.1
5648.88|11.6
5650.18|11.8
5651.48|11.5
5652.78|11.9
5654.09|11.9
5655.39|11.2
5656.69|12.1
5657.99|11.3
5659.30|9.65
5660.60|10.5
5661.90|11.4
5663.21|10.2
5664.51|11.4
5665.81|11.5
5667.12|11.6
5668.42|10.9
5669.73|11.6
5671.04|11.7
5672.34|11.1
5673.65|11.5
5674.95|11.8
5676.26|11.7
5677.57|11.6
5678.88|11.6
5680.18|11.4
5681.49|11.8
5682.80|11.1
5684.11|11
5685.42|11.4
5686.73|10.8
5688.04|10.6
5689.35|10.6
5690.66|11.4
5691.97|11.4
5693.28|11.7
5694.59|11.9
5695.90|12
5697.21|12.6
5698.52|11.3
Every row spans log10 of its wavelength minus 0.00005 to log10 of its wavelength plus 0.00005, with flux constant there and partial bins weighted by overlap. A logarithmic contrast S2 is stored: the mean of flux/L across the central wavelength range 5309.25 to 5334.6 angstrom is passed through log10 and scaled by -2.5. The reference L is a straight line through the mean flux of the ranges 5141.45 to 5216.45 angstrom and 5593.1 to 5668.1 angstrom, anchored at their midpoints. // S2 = -0.207 mag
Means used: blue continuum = 6.99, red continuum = 11.1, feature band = 10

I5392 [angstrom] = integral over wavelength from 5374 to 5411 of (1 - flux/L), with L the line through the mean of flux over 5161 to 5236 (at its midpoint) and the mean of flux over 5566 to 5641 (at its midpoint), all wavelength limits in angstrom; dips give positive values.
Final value -4.8 angstrom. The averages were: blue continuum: 7.37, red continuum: 10.8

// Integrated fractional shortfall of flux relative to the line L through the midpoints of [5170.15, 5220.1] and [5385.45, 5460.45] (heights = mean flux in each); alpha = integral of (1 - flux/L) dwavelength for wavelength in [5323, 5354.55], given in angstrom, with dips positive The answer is -2.2 angstrom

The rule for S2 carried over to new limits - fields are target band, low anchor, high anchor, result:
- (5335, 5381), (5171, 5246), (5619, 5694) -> -0.139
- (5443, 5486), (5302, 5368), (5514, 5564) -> 0.034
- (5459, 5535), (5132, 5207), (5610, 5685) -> -0.086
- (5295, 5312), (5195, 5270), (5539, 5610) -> -0.107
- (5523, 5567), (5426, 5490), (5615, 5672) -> -0.031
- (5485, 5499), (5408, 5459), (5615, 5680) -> -0.044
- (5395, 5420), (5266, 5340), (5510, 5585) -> 0.067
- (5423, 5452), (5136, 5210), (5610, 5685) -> -0.111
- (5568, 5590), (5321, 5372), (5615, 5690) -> 0.063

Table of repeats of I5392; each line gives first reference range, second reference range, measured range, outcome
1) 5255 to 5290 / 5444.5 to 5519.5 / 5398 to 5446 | 0.22 angstrom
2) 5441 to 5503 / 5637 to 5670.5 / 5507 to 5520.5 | 0.30 angstrom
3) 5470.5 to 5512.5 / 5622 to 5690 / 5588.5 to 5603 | 1.48 angstrom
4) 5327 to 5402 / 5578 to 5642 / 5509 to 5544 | -1.21 angstrom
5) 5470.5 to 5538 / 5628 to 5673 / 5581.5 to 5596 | 1.52 angstrom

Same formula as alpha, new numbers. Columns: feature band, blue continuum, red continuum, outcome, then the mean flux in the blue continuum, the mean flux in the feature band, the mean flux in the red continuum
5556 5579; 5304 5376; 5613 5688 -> 0.6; 10.2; 10.7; 11.3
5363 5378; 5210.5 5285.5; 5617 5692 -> 0.2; 9.31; 9.81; 11.3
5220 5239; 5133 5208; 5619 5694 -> -4.7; 6.99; 9.35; 11.3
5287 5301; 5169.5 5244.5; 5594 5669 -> -3.1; 7.82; 10.4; 11.1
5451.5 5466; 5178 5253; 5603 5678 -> -0.4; 8.32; 10.3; 11.3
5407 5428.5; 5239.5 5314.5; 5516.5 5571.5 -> 0.3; 9.84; 10.3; 11.1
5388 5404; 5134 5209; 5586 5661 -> -2.1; 6.94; 10.1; 11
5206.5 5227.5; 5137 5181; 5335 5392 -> -1.4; 6.9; 8.42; 10.4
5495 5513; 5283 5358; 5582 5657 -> -0.2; 10.2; 10.8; 11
